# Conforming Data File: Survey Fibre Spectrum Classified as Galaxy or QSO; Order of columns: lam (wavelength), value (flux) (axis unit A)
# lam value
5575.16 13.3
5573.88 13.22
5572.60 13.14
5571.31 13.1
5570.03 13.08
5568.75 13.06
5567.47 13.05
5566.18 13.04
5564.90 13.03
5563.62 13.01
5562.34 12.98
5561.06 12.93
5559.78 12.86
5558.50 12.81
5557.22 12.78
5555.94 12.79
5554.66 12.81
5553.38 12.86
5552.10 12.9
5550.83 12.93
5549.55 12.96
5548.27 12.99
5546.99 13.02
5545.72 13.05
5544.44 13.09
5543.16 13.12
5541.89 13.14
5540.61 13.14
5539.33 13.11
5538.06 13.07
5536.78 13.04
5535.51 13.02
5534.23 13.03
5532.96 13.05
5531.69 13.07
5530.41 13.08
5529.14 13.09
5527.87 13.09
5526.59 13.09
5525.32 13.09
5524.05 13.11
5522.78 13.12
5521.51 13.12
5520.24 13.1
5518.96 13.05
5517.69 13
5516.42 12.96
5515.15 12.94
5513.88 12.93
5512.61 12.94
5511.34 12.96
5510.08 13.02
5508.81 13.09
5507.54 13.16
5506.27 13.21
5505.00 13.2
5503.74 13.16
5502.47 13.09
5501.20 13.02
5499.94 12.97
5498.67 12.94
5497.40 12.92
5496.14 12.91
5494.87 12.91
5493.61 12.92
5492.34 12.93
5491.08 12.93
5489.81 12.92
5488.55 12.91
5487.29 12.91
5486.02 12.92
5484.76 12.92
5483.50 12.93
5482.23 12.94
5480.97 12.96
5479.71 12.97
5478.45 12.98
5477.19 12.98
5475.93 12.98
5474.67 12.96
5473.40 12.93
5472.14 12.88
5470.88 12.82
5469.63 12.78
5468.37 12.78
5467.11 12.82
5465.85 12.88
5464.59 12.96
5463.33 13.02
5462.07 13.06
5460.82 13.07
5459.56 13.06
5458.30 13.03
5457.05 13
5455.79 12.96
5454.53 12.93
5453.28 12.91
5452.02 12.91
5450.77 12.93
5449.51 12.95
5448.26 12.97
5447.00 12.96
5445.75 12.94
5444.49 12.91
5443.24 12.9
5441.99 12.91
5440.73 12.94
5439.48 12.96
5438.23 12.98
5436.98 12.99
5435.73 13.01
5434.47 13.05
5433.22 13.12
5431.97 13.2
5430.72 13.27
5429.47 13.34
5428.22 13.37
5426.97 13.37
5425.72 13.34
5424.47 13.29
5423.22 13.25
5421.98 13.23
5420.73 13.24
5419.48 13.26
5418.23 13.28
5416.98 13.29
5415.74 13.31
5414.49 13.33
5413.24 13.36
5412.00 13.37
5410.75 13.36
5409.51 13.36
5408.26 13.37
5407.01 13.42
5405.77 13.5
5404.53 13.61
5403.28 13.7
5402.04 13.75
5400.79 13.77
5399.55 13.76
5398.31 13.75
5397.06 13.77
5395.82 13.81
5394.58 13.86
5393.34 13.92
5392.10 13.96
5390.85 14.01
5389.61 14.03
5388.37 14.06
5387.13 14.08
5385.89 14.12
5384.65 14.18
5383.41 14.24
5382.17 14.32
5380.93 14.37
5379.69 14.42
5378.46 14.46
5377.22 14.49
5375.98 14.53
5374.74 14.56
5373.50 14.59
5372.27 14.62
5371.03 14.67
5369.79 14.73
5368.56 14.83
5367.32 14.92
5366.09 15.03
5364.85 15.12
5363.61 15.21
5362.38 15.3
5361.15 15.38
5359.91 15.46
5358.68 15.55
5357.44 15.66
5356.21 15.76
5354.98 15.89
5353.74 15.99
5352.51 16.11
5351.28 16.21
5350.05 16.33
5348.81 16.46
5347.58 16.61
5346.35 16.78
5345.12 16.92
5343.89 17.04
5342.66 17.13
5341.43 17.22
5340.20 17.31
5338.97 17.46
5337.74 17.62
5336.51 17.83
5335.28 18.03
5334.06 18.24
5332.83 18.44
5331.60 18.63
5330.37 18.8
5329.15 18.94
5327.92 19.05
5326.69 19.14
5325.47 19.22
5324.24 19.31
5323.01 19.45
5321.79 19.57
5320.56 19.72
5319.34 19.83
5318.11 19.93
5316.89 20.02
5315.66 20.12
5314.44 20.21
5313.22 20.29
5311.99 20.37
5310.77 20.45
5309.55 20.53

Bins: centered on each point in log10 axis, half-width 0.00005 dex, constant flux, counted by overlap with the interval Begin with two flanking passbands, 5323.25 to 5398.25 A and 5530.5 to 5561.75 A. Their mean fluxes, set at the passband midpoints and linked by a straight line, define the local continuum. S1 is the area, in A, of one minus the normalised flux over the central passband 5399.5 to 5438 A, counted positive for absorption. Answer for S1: 4.2 A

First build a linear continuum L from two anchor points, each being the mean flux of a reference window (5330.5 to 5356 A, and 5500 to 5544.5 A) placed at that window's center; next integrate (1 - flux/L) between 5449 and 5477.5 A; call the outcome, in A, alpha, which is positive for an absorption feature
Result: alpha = 2.9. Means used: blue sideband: 17.1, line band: 12.9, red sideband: 13.1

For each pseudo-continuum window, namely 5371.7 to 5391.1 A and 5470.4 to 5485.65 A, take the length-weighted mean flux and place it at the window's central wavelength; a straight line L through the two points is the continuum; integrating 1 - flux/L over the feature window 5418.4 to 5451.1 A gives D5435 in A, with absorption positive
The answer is 1.1 A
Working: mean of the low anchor 14.3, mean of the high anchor 12.9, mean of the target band 13.1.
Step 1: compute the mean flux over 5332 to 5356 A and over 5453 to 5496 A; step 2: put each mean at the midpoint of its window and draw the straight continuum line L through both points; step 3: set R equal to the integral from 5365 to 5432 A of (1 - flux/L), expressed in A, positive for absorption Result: 6.3 A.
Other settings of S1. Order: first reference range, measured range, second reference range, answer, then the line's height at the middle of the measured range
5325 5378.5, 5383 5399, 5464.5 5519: 1.53 A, 15.5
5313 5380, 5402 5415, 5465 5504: 1.47 A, 15.2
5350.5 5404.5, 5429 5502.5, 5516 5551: 4.13 A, 13.7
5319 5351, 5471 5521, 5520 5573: 4.35 A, 14.2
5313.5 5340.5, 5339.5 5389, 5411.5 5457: 4.65 A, 16.9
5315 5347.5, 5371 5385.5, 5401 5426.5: 1.07 A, 15.6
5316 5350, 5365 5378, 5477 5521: 1.80 A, 17.1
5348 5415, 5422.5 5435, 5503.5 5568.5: 0.70 A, 14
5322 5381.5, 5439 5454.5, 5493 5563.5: 1.78 A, 14.6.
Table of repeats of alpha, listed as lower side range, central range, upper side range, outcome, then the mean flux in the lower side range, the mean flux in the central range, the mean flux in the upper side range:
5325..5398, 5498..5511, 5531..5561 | 0.5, 15.8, 13.1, 13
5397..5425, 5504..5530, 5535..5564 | 0.0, 13.4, 13.1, 13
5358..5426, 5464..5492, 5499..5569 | 1.1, 14.1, 12.9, 13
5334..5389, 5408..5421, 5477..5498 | 1.0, 15.6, 13.3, 12.9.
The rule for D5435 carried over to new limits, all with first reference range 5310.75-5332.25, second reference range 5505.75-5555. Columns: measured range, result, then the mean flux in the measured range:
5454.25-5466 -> 1.7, 13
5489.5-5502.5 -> 1.1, 12.9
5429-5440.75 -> 2.2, 13.1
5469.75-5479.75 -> 1.3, 12.9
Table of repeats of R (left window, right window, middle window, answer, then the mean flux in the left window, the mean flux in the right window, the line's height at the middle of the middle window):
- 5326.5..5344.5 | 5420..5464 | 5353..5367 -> 1.17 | 18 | 13.1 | 16.9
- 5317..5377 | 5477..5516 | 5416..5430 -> 1.52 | 16.9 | 13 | 14.9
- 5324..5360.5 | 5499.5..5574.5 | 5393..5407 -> 2.01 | 17.3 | 13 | 16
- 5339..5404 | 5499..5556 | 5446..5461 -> 1.09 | 15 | 13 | 14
